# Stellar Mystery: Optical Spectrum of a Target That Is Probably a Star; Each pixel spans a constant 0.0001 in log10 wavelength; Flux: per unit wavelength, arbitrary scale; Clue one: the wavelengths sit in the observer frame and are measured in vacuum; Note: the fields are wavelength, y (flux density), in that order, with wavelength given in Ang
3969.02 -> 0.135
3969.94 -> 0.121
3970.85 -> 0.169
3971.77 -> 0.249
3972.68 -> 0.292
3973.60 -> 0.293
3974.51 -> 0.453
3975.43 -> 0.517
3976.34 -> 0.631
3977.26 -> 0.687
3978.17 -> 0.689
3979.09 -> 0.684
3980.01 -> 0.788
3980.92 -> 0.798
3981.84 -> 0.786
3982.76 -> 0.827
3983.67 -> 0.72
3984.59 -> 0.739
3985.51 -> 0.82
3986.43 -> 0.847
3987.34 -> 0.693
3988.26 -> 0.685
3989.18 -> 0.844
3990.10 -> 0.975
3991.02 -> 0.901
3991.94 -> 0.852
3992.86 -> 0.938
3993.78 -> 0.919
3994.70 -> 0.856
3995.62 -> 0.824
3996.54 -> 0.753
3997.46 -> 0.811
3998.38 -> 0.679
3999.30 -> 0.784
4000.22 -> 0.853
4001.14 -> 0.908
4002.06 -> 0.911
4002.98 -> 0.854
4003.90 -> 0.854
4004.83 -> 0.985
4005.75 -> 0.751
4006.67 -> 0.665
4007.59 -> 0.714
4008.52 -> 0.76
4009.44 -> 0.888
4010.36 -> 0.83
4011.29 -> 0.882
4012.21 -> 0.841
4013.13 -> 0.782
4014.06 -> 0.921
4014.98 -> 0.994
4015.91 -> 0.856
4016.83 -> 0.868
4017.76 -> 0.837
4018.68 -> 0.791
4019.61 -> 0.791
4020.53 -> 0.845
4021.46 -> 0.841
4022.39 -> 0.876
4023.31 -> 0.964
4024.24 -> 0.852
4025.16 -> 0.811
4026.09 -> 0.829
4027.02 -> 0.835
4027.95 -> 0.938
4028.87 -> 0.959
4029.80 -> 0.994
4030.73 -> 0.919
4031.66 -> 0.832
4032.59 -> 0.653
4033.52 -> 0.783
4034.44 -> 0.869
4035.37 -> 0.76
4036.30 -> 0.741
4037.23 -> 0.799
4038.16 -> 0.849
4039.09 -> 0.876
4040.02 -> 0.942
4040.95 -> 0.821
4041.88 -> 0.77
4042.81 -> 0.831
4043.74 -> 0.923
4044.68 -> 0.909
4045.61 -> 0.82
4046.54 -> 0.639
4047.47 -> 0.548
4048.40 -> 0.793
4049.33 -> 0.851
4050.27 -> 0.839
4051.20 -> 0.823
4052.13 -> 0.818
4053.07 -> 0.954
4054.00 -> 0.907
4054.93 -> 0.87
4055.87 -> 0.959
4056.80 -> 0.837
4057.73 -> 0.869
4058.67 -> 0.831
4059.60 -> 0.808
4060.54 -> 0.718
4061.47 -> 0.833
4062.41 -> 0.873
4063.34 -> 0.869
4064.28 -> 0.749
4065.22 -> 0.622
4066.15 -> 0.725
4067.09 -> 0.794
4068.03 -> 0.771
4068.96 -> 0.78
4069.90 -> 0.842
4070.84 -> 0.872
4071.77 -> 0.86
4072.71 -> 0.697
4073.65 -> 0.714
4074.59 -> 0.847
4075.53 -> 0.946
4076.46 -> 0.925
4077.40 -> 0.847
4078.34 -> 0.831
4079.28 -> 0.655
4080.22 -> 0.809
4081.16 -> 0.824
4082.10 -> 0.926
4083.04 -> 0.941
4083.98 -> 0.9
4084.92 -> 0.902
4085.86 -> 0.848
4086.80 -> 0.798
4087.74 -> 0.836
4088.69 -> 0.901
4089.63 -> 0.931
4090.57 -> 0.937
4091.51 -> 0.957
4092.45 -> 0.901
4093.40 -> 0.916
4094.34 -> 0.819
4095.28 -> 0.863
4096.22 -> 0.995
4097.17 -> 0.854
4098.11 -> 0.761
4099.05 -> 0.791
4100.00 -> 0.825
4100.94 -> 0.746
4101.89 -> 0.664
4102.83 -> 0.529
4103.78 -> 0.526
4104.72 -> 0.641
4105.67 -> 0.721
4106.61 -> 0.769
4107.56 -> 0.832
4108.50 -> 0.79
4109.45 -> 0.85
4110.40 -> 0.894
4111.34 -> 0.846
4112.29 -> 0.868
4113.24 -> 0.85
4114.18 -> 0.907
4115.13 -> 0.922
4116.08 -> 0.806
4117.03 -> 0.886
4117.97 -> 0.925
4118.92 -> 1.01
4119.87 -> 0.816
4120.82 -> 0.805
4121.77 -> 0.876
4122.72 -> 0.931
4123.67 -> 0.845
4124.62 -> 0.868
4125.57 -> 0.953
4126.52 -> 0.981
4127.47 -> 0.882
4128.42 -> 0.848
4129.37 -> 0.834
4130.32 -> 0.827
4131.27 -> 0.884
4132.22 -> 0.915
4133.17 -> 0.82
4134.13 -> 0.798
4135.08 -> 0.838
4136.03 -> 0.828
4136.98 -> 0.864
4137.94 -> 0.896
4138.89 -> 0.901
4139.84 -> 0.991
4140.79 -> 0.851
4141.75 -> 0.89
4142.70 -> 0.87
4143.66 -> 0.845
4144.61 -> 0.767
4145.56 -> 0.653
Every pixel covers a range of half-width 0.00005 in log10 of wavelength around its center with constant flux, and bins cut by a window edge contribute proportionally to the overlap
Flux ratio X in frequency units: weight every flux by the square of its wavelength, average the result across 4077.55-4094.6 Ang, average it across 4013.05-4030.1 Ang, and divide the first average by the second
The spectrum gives 1.0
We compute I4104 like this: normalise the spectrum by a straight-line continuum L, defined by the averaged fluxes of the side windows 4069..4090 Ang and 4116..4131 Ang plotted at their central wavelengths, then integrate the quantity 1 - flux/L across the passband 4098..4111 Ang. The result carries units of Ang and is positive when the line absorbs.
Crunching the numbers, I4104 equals 1.92 Ang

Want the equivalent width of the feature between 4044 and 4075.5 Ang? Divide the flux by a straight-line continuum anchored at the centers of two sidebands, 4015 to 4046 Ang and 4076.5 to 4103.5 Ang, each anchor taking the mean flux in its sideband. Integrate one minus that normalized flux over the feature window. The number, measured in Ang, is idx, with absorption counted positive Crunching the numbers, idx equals 1.3 Ang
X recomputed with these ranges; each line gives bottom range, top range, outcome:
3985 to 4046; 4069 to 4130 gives 1.04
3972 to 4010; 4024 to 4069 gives 1.12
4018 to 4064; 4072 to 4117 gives 1.01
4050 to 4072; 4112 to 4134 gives 1.10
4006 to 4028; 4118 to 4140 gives 1.10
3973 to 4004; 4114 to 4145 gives 1.22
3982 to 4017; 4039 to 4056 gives 1.03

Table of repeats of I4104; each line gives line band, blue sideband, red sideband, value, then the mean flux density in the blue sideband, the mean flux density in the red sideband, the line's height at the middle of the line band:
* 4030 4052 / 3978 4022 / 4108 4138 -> 0.7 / 0.822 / 0.87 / 0.838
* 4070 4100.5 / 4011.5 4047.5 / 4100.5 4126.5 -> -1.1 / 0.843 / 0.821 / 0.828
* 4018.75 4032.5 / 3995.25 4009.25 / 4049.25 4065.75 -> -0.8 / 0.809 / 0.834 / 0.819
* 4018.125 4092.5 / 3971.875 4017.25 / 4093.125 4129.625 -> -2.9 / 0.776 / 0.832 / 0.805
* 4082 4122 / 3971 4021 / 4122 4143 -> 0.7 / 0.769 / 0.878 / 0.854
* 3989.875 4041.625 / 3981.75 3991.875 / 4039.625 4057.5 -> -1.7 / 0.806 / 0.835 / 0.819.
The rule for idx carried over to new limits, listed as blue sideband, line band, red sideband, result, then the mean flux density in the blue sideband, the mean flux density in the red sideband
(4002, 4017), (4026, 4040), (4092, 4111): -0.3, 0.842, 0.785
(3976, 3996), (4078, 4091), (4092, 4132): -0.5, 0.796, 0.835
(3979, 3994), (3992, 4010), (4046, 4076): -0.3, 0.814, 0.808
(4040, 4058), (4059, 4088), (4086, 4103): 0.7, 0.833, 0.84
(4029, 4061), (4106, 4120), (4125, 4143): 0.0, 0.829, 0.878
